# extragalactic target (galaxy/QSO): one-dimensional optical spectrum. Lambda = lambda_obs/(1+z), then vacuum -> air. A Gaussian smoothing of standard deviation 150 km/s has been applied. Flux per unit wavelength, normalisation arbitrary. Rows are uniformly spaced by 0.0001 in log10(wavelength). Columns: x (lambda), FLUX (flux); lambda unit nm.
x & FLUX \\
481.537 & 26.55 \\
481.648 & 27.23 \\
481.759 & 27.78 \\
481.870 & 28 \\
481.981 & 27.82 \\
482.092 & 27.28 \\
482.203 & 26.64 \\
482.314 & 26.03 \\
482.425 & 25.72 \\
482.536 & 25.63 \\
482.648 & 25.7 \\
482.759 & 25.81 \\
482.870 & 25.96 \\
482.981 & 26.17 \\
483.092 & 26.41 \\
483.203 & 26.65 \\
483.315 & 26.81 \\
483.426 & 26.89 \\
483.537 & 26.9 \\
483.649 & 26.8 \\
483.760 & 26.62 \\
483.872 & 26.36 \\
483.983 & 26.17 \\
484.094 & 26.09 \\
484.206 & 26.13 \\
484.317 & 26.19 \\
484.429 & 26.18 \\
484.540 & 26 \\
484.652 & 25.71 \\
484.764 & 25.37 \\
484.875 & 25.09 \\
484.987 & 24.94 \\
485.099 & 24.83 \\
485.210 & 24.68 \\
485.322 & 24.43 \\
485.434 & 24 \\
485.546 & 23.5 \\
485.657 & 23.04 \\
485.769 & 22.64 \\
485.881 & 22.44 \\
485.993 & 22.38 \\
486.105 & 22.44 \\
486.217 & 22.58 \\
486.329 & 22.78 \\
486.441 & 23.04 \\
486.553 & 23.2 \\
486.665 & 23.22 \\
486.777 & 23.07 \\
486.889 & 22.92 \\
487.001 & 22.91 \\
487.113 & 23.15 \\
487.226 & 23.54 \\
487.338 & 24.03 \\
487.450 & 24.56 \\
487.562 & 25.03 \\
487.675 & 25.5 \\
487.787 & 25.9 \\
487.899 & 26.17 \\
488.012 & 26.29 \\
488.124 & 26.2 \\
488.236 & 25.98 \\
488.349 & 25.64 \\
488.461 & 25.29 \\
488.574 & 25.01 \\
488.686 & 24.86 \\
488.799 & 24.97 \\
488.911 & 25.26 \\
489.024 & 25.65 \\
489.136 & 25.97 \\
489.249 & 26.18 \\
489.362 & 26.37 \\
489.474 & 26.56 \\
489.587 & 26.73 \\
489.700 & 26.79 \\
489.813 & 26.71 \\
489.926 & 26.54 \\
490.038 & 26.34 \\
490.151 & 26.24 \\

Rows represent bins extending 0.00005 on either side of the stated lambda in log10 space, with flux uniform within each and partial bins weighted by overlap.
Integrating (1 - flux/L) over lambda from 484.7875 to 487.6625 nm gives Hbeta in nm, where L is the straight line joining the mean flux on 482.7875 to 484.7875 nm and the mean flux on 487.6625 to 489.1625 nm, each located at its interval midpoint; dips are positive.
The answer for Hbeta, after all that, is 0.26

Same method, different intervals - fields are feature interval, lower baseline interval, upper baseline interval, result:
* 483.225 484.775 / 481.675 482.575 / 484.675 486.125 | -0.07 nm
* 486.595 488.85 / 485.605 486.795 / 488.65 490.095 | -0.03 nm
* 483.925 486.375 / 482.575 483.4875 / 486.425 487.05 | 0.00 nm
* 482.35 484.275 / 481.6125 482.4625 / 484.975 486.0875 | -0.04 nm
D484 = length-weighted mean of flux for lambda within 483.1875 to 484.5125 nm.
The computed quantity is 26.5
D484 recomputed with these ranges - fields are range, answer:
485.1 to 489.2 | 24.2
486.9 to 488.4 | 24.9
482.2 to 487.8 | 24.8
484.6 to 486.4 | 23.8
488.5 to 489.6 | 25.7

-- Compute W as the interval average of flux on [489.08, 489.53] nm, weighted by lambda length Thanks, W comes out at 26.3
